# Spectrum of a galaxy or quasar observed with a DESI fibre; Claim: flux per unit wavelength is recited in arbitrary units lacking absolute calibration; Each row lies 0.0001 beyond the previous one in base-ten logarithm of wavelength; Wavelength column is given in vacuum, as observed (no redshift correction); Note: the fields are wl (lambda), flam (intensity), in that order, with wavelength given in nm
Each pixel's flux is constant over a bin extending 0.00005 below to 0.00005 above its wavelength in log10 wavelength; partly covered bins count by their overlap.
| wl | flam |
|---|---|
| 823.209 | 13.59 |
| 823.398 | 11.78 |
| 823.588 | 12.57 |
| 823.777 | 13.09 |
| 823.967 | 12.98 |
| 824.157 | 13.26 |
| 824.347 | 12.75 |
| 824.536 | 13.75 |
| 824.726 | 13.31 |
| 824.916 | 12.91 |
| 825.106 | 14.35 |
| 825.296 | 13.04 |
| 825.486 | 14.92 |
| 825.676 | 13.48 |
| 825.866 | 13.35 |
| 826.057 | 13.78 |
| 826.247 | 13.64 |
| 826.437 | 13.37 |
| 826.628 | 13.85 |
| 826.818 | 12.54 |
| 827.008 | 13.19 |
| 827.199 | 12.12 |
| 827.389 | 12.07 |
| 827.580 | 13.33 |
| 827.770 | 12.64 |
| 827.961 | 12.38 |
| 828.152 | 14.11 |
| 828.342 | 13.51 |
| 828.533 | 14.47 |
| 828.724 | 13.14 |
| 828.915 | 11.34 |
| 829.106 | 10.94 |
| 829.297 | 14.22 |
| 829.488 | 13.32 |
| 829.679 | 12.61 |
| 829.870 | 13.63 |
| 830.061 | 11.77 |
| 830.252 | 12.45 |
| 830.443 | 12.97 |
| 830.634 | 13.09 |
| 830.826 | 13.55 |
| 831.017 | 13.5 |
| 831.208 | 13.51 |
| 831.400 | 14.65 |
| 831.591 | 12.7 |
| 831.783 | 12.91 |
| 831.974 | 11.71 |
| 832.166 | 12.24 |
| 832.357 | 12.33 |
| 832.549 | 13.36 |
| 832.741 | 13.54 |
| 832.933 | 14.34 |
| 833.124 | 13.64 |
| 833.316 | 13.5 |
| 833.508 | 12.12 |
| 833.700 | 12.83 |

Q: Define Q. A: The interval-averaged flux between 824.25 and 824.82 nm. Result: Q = 13.3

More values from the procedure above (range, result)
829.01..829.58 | 12.8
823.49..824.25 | 13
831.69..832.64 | 12.5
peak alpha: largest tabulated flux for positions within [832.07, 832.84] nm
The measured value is 13.54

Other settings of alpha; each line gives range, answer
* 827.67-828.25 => 14.11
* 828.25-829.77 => 14.47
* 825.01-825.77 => 14.92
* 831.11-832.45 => 14.65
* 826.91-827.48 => 13.19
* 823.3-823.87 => 13.09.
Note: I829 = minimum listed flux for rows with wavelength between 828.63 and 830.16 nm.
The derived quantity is 10.94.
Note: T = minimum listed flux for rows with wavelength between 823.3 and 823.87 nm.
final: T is 11.78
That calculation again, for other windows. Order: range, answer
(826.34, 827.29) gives 12.12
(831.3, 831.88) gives 12.7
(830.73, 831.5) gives 13.5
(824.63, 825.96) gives 12.91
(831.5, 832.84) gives 11.71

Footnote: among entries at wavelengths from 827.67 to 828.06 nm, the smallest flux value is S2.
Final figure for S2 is 12.38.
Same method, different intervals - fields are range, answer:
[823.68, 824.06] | 12.98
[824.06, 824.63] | 12.75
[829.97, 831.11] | 11.77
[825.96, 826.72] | 13.37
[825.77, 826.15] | 13.35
